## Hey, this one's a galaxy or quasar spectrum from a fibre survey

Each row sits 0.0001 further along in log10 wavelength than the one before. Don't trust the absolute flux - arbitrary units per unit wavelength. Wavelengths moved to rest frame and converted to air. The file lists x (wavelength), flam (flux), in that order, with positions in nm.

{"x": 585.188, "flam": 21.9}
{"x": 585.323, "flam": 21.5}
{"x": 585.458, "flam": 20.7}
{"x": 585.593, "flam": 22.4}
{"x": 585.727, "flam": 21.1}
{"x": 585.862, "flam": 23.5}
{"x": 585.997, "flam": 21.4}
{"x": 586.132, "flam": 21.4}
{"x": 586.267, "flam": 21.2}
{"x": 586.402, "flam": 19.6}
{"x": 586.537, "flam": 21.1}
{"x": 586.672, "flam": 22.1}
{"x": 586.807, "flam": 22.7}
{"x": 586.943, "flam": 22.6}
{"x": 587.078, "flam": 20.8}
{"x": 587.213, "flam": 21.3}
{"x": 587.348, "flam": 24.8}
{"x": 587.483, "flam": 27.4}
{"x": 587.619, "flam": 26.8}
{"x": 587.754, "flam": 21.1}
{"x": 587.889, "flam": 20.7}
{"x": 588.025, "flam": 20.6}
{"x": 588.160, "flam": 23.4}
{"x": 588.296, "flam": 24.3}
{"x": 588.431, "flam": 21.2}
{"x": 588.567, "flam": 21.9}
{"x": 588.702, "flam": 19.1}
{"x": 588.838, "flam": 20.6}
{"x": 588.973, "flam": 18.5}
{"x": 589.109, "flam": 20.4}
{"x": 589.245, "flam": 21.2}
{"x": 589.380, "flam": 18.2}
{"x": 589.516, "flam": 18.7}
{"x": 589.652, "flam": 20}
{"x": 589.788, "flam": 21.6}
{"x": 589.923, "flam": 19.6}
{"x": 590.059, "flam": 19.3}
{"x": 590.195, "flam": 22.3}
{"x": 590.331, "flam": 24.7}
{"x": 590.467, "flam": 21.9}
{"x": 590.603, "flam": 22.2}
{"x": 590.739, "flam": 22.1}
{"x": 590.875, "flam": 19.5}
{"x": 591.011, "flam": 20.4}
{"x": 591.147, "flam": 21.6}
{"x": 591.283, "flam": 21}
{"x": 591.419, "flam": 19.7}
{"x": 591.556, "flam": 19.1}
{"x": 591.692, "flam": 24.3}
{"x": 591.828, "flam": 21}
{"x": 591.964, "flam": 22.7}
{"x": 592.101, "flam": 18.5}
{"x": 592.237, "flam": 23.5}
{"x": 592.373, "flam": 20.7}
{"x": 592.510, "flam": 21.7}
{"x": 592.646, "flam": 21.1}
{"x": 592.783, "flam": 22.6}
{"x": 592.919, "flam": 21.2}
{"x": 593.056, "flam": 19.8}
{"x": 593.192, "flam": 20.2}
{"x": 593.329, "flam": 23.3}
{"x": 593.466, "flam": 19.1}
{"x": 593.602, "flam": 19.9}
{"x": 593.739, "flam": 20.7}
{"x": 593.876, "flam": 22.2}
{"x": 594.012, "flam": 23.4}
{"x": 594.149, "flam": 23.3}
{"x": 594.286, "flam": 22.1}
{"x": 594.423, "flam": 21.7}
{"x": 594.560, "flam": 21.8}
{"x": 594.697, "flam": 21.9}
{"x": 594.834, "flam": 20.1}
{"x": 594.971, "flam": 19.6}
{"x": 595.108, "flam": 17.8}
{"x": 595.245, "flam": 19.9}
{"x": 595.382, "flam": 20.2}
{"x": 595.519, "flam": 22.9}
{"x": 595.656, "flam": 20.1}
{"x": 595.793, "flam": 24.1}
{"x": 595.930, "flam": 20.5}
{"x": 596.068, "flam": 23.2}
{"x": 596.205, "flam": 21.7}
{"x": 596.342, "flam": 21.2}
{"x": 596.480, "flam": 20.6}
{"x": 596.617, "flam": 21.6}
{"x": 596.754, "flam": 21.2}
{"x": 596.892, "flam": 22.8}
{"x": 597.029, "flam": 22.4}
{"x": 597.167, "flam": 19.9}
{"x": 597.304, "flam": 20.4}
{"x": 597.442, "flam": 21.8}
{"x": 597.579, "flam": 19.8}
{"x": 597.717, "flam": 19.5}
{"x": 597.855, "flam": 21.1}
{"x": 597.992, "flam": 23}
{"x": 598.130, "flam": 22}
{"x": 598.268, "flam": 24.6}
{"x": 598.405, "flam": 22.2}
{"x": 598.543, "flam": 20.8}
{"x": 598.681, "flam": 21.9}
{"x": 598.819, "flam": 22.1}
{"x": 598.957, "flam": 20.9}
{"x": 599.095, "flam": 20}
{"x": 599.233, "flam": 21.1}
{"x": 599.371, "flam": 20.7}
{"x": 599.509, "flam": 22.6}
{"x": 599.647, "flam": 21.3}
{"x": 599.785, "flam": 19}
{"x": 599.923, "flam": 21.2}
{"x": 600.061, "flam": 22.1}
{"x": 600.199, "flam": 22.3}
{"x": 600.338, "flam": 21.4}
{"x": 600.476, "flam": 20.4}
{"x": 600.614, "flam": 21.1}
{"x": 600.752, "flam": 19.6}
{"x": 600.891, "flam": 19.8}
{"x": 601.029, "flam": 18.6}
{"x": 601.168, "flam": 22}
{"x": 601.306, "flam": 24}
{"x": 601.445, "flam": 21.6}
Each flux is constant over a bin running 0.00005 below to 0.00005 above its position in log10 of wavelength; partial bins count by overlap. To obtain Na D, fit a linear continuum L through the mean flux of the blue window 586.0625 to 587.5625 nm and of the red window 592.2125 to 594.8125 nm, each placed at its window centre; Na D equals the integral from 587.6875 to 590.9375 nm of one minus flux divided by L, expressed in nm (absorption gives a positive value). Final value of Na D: 0.15 nm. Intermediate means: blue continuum 22.3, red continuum 21.5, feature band 21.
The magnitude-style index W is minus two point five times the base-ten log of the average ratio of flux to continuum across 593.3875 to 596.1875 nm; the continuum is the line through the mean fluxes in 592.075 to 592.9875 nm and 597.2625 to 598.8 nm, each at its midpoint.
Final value 0.01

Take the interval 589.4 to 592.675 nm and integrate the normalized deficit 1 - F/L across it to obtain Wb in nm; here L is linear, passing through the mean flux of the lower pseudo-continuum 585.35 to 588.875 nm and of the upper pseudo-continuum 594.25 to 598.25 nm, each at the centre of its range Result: 0.09 nm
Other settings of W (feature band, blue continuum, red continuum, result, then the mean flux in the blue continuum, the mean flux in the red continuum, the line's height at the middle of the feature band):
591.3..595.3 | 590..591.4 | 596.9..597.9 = 0.004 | 21.5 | 20.8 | 21.2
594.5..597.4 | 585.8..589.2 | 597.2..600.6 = 0.017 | 21.9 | 21.3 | 21.5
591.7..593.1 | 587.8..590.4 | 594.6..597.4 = -0.023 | 20.9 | 21.1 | 21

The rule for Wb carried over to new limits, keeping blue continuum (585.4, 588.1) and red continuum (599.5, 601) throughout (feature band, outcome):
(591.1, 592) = 0.02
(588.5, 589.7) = 0.12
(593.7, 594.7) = -0.03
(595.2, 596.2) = -0.01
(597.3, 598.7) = -0.03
